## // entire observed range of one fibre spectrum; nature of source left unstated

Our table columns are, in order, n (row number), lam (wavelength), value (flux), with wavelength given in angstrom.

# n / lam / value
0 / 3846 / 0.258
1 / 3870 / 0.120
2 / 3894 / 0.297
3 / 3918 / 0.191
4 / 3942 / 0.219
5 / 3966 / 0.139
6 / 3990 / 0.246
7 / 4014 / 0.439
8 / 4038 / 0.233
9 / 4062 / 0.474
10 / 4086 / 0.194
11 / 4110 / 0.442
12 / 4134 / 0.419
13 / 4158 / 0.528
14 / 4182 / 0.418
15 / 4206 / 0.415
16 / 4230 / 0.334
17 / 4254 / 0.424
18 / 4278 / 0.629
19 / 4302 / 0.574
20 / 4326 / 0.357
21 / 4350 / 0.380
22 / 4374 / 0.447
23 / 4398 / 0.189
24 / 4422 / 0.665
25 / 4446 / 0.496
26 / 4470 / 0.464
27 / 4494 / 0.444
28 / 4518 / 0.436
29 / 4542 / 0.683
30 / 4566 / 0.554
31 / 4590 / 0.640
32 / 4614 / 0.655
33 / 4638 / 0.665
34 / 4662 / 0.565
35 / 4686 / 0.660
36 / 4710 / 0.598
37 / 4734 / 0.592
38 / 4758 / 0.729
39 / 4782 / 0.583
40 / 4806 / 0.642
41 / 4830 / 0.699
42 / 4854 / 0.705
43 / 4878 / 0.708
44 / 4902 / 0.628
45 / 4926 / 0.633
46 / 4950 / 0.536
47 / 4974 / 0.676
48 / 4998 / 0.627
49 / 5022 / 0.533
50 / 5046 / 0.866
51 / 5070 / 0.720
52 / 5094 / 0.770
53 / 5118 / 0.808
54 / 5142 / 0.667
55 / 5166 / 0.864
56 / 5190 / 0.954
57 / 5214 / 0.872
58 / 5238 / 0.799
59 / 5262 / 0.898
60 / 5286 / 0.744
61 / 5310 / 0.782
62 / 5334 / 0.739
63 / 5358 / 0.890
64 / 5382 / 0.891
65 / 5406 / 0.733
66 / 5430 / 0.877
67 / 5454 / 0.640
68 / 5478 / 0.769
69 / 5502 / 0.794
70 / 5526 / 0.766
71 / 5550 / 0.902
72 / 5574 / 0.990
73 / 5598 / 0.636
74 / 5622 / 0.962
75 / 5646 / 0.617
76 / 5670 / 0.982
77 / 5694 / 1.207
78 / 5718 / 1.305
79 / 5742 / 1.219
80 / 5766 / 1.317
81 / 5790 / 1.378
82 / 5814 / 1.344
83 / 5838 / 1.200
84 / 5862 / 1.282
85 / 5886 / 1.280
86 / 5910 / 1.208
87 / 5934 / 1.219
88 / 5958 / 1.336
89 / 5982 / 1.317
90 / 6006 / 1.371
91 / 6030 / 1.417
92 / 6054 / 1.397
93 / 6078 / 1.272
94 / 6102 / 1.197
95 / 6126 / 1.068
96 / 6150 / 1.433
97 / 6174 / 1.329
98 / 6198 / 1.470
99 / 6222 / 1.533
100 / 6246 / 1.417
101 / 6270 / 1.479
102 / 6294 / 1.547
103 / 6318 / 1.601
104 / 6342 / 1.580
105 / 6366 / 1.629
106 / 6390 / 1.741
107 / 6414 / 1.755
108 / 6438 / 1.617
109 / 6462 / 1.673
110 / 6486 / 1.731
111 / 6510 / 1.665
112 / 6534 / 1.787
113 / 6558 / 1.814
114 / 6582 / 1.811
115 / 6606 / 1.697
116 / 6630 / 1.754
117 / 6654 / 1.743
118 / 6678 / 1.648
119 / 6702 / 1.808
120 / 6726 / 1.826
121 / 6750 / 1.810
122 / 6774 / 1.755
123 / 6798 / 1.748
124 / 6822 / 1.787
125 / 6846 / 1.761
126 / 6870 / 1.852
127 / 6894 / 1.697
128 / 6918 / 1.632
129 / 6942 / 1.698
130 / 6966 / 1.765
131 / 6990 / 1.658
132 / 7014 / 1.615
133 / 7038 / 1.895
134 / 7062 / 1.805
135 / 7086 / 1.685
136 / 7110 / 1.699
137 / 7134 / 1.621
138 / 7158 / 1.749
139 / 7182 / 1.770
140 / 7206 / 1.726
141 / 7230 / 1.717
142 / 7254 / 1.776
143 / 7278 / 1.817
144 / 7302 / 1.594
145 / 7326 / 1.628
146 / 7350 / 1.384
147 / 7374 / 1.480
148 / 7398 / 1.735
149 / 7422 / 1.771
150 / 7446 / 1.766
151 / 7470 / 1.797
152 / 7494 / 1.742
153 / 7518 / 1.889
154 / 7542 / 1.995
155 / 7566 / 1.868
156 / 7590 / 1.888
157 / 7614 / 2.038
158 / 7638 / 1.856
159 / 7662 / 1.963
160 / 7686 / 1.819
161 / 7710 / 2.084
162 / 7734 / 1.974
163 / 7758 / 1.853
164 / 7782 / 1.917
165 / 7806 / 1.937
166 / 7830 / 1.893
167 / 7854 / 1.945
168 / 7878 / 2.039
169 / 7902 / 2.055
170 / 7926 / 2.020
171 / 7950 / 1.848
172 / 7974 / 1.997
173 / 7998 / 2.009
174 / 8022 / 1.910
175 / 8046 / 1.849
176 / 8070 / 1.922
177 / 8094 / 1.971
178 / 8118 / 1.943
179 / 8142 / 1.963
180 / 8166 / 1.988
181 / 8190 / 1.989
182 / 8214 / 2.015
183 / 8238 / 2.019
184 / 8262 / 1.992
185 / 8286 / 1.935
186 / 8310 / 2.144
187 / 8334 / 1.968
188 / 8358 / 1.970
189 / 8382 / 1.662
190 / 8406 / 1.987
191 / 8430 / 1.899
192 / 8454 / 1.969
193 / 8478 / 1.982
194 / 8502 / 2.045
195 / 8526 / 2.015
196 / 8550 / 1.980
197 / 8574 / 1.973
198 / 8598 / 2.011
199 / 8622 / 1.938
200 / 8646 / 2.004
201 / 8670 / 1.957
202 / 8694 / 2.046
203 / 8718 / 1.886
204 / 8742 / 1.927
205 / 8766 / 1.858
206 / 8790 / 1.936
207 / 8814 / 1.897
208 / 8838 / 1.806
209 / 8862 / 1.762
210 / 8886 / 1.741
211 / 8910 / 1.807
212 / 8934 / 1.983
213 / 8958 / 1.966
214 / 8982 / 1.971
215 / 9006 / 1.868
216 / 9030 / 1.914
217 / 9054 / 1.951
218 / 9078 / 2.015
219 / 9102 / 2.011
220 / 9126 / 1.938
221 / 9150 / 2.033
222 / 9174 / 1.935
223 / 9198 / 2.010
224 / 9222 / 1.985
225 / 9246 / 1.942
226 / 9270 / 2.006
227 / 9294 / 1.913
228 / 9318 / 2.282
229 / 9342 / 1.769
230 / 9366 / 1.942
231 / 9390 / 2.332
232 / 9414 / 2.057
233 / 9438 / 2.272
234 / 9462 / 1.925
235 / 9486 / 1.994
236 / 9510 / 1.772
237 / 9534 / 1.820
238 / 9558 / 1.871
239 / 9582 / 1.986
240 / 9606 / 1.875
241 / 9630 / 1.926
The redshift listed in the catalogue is 0.422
